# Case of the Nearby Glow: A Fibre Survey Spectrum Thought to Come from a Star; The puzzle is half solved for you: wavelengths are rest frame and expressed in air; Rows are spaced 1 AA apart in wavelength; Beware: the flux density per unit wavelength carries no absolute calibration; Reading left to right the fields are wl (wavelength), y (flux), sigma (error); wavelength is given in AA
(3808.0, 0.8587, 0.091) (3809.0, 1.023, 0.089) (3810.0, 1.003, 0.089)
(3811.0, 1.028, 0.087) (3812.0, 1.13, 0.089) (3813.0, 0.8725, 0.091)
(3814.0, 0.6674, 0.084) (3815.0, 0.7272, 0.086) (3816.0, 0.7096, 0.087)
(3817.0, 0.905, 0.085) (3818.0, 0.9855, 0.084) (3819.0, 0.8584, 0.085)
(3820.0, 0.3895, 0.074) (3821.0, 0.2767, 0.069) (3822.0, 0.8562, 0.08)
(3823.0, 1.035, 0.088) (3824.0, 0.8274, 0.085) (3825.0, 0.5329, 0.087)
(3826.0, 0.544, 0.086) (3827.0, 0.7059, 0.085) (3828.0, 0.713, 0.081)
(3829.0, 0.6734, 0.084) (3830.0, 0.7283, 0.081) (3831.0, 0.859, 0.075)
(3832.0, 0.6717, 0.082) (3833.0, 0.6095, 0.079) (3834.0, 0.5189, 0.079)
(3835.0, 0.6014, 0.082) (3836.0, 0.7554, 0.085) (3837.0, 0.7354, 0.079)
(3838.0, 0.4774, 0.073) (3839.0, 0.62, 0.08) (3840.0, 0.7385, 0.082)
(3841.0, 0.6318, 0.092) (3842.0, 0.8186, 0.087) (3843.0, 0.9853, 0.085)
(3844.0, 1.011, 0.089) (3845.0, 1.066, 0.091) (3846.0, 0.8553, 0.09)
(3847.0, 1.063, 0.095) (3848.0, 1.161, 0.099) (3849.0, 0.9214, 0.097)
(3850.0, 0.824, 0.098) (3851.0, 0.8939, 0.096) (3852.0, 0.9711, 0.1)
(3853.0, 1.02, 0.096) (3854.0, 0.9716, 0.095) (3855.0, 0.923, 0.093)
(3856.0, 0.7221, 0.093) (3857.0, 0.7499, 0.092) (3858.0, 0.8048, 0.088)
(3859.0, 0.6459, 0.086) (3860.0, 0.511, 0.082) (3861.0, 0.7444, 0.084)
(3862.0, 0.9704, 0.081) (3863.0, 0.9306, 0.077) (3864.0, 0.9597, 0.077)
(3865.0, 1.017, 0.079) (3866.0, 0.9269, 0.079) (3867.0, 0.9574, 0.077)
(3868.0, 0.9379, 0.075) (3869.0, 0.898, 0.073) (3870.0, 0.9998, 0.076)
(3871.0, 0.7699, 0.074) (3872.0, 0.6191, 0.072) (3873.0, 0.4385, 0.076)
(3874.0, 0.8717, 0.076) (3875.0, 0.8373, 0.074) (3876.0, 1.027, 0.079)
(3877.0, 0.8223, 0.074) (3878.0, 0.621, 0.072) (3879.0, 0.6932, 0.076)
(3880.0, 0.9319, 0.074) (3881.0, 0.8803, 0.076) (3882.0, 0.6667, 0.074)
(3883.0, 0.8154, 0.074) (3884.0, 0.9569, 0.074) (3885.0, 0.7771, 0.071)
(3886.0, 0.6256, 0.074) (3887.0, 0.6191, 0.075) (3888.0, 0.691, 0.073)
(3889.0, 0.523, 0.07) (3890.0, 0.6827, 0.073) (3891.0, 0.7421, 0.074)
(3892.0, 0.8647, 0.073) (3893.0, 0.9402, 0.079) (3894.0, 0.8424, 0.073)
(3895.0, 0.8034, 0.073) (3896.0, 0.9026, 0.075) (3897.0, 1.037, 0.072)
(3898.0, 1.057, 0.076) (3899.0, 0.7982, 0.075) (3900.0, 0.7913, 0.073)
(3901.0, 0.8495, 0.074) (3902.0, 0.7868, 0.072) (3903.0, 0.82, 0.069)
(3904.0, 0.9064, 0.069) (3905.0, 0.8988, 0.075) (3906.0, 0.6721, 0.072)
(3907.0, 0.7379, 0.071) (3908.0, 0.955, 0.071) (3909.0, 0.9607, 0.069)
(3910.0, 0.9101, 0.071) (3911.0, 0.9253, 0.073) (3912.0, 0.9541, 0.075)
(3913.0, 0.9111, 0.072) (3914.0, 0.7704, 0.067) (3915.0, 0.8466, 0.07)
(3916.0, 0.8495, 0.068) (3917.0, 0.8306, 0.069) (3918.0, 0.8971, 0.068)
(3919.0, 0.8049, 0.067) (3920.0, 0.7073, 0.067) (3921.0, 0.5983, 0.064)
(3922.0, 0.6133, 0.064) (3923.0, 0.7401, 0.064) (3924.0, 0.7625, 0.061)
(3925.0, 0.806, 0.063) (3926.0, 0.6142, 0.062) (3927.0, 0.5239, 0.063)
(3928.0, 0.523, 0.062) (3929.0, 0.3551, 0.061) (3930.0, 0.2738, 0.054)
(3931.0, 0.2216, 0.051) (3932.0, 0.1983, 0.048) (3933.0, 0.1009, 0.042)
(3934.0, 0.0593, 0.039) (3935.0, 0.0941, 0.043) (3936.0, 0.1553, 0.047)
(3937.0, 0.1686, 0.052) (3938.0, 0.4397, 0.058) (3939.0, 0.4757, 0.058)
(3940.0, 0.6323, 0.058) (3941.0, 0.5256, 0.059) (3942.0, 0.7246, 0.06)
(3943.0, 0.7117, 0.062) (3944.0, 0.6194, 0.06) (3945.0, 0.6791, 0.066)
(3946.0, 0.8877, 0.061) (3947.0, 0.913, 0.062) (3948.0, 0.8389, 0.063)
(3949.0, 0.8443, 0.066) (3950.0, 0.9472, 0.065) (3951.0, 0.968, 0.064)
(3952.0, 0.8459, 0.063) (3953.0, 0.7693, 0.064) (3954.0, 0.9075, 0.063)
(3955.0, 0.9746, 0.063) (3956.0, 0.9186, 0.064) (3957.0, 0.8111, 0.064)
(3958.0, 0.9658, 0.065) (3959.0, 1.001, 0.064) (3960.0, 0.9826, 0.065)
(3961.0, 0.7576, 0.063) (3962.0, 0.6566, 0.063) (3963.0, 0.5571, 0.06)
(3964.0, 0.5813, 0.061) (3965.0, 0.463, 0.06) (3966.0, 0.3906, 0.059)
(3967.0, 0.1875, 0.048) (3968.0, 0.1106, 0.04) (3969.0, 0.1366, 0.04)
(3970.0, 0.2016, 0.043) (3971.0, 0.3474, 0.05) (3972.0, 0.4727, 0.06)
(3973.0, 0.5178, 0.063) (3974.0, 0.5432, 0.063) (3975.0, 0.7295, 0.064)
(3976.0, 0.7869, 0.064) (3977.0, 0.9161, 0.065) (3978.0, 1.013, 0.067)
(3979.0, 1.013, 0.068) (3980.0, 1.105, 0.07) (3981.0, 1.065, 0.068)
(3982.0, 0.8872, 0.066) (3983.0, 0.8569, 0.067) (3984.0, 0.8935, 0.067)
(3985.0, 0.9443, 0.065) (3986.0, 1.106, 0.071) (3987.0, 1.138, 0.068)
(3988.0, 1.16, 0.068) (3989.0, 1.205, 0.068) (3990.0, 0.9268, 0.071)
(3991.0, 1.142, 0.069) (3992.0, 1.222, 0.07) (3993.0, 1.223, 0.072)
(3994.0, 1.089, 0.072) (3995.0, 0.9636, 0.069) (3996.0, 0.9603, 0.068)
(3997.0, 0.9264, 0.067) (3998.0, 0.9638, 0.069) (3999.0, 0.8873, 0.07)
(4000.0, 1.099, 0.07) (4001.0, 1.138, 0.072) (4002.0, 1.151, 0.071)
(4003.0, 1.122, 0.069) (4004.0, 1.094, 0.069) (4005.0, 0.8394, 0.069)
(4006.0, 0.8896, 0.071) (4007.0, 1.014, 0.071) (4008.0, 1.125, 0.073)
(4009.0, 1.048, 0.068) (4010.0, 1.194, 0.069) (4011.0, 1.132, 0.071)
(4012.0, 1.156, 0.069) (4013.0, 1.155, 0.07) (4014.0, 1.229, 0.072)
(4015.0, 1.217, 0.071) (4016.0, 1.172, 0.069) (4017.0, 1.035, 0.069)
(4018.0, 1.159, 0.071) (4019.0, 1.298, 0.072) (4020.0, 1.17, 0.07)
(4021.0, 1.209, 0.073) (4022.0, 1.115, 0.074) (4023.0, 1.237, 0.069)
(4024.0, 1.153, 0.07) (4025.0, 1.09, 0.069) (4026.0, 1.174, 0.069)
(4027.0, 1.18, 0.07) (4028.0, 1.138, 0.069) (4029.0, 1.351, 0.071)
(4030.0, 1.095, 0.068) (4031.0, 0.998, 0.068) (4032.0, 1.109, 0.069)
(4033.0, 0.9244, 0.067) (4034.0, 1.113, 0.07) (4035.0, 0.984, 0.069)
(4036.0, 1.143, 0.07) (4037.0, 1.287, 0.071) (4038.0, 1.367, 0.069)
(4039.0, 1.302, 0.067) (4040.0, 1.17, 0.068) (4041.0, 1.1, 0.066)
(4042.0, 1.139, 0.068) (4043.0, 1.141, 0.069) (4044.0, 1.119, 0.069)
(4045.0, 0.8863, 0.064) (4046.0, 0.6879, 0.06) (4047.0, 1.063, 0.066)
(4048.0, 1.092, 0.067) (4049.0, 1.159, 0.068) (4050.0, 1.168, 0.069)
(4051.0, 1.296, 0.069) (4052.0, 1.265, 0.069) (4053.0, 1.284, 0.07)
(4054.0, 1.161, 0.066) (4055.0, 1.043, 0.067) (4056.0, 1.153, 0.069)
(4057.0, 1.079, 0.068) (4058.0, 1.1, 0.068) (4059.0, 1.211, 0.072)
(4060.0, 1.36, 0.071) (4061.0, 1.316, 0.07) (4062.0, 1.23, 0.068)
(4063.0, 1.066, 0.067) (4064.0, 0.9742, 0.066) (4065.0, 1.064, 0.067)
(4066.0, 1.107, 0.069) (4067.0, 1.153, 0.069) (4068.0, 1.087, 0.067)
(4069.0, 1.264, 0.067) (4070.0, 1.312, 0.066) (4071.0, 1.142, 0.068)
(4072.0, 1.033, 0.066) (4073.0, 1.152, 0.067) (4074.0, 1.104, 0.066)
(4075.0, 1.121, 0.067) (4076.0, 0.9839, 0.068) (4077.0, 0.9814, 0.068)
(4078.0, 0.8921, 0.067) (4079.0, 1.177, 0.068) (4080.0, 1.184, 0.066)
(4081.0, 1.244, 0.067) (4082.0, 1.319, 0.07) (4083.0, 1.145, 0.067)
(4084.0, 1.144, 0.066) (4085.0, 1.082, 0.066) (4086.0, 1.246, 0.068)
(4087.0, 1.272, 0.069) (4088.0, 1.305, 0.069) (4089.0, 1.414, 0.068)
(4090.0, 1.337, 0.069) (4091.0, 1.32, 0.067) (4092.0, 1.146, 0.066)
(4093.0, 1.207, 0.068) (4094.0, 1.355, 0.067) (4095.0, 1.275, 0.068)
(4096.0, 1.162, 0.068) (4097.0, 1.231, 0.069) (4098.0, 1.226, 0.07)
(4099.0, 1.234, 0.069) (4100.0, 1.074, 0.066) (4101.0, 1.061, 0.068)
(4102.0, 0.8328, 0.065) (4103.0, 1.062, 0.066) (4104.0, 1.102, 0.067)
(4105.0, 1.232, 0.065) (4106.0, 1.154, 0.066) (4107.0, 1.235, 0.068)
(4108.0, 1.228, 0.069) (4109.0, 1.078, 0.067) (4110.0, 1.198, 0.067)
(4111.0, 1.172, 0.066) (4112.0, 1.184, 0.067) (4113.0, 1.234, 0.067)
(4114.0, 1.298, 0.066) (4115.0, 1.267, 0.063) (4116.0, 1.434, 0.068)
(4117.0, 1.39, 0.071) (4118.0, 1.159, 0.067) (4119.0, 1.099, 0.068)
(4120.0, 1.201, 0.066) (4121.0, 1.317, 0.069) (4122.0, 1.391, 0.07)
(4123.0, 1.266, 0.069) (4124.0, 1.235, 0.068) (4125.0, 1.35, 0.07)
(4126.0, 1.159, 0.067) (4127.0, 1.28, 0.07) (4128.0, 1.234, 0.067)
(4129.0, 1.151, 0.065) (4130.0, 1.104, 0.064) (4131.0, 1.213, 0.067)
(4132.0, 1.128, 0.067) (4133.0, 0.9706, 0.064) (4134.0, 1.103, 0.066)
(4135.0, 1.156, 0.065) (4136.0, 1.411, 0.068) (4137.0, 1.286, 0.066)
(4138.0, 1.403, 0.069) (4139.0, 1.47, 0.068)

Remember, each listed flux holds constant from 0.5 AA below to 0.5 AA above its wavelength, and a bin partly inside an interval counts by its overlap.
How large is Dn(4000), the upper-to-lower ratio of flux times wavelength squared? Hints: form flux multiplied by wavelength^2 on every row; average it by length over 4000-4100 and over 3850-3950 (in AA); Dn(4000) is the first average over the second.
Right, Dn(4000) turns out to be 1.7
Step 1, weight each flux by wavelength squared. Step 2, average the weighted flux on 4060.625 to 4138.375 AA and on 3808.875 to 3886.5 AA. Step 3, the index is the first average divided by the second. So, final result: 1.7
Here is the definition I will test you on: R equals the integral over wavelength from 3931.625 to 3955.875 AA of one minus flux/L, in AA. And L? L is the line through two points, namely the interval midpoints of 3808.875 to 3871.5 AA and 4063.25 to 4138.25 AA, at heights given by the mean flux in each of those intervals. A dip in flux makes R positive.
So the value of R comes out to 9.0 AA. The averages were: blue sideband 0.815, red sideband 1.19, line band 0.61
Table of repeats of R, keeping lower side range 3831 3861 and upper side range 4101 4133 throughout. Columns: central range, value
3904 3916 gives 0.4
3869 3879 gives 0.8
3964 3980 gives 7.2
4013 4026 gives -1.4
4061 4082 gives 0.2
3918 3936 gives 8.7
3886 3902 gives 1.3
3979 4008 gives -0.5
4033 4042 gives -0.7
